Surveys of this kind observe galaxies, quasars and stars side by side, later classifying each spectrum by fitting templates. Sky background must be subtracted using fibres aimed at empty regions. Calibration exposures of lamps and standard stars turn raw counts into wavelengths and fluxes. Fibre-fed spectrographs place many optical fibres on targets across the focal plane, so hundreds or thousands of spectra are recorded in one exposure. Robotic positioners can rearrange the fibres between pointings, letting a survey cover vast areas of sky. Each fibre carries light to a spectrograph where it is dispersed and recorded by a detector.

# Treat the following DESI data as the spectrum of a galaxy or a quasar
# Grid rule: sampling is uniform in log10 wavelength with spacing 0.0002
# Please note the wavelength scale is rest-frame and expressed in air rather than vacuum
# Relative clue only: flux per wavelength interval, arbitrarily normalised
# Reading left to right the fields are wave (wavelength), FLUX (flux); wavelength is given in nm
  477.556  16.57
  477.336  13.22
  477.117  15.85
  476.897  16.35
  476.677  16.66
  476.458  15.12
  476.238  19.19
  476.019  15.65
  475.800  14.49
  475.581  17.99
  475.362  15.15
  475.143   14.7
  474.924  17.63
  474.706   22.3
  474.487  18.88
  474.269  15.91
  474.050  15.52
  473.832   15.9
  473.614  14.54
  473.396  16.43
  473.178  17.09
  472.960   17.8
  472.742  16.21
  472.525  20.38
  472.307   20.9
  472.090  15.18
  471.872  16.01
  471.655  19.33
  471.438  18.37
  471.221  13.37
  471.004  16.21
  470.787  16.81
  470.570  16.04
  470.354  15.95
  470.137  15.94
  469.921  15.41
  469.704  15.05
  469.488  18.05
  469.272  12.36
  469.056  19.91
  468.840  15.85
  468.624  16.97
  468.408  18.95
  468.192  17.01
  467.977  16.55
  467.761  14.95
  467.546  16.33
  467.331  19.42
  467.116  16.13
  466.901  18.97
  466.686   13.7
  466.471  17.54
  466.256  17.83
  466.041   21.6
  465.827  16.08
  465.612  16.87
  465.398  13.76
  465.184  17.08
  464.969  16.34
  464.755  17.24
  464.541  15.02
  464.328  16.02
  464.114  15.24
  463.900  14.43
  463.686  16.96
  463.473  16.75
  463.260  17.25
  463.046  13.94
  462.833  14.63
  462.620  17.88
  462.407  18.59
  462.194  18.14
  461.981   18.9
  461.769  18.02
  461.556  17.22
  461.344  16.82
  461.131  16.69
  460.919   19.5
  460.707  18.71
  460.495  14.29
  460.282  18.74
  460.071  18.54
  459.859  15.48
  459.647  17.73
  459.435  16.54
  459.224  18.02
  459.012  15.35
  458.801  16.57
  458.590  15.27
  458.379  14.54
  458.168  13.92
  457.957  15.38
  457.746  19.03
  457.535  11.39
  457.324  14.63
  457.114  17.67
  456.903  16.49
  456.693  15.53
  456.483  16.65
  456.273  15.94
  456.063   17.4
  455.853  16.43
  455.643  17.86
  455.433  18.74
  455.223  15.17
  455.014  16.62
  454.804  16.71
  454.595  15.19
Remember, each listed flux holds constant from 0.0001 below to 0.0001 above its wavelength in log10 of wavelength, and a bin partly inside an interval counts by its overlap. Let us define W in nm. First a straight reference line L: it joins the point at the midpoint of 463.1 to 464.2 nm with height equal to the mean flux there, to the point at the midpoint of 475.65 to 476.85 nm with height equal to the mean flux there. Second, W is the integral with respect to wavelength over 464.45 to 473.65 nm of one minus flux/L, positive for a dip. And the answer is -0.38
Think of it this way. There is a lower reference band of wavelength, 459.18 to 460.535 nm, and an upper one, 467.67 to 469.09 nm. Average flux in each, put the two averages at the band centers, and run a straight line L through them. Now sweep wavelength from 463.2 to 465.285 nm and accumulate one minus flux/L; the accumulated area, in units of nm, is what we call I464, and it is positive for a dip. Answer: 0.11 nm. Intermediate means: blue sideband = 17.1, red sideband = 17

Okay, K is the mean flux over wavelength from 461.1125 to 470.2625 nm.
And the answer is 16.7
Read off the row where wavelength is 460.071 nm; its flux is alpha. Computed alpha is 18.54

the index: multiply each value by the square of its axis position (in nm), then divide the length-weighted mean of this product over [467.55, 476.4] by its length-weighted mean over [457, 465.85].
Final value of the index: 1.07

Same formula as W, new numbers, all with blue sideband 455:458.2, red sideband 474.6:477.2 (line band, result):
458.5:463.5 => -0.226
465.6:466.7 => -0.075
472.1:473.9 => -0.069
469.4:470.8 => 0.041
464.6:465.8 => 0.019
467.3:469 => -0.046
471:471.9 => -0.007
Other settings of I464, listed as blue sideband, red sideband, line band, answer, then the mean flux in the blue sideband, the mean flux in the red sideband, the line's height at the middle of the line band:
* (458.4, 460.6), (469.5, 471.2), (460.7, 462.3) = -0.147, 16.6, 15.9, 16.4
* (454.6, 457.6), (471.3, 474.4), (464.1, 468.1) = 0.013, 16.3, 17.1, 16.8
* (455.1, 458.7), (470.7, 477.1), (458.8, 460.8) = -0.105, 16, 16.9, 16.2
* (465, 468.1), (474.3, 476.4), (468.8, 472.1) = 0.148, 16.9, 17.2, 17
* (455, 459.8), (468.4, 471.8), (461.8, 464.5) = -0.041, 16.2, 16.5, 16.3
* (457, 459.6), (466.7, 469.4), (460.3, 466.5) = -0.220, 15.7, 16.8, 16.3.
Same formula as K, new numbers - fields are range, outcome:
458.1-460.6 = 16.3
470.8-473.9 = 17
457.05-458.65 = 15.2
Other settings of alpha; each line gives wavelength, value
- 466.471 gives 17.54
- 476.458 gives 15.12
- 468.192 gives 17.01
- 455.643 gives 17.86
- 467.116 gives 16.13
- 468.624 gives 16.97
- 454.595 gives 15.19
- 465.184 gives 17.08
